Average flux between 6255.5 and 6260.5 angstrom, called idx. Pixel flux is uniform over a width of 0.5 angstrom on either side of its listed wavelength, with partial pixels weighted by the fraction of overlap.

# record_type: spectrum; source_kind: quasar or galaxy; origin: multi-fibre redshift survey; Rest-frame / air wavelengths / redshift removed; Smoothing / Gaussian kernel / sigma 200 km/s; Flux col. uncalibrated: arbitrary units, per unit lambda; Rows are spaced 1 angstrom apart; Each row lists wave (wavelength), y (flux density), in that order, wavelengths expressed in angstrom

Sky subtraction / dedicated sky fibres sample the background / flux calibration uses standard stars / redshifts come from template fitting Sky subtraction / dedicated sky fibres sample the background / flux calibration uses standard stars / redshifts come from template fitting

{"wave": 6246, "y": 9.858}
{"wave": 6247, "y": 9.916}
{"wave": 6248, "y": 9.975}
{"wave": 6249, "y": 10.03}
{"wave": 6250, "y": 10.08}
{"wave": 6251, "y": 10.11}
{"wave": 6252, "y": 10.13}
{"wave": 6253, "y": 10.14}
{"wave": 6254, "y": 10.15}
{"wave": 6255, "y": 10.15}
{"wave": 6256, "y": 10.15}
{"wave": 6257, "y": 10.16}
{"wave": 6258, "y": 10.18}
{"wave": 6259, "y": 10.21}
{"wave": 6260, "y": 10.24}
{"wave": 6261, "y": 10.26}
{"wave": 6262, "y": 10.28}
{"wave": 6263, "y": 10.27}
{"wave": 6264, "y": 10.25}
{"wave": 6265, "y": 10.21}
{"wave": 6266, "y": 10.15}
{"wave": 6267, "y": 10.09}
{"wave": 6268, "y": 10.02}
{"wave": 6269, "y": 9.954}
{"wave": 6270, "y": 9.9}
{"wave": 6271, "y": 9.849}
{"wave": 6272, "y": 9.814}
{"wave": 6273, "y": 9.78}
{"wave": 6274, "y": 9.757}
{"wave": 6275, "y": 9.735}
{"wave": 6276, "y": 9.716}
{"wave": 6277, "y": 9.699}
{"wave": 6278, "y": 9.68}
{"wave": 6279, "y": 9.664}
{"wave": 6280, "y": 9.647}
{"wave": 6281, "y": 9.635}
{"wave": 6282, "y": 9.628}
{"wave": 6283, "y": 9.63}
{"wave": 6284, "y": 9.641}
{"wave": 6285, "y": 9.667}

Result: 10.2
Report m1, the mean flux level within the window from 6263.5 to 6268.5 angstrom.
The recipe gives 10.1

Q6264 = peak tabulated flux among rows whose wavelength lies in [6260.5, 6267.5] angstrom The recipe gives 10.28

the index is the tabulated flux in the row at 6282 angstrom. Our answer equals 9.628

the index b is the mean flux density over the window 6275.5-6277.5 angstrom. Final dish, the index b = 9.71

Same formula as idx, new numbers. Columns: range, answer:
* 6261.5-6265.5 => 10.3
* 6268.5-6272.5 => 9.88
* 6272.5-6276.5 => 9.75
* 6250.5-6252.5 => 10.1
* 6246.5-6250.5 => 10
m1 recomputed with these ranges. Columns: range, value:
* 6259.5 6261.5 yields 10.2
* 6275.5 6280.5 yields 9.68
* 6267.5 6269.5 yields 9.99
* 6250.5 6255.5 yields 10.1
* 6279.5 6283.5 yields 9.64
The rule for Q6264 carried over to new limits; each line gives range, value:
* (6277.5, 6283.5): 9.68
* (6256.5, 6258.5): 10.18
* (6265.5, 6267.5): 10.15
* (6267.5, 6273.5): 10.02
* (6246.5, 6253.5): 10.14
